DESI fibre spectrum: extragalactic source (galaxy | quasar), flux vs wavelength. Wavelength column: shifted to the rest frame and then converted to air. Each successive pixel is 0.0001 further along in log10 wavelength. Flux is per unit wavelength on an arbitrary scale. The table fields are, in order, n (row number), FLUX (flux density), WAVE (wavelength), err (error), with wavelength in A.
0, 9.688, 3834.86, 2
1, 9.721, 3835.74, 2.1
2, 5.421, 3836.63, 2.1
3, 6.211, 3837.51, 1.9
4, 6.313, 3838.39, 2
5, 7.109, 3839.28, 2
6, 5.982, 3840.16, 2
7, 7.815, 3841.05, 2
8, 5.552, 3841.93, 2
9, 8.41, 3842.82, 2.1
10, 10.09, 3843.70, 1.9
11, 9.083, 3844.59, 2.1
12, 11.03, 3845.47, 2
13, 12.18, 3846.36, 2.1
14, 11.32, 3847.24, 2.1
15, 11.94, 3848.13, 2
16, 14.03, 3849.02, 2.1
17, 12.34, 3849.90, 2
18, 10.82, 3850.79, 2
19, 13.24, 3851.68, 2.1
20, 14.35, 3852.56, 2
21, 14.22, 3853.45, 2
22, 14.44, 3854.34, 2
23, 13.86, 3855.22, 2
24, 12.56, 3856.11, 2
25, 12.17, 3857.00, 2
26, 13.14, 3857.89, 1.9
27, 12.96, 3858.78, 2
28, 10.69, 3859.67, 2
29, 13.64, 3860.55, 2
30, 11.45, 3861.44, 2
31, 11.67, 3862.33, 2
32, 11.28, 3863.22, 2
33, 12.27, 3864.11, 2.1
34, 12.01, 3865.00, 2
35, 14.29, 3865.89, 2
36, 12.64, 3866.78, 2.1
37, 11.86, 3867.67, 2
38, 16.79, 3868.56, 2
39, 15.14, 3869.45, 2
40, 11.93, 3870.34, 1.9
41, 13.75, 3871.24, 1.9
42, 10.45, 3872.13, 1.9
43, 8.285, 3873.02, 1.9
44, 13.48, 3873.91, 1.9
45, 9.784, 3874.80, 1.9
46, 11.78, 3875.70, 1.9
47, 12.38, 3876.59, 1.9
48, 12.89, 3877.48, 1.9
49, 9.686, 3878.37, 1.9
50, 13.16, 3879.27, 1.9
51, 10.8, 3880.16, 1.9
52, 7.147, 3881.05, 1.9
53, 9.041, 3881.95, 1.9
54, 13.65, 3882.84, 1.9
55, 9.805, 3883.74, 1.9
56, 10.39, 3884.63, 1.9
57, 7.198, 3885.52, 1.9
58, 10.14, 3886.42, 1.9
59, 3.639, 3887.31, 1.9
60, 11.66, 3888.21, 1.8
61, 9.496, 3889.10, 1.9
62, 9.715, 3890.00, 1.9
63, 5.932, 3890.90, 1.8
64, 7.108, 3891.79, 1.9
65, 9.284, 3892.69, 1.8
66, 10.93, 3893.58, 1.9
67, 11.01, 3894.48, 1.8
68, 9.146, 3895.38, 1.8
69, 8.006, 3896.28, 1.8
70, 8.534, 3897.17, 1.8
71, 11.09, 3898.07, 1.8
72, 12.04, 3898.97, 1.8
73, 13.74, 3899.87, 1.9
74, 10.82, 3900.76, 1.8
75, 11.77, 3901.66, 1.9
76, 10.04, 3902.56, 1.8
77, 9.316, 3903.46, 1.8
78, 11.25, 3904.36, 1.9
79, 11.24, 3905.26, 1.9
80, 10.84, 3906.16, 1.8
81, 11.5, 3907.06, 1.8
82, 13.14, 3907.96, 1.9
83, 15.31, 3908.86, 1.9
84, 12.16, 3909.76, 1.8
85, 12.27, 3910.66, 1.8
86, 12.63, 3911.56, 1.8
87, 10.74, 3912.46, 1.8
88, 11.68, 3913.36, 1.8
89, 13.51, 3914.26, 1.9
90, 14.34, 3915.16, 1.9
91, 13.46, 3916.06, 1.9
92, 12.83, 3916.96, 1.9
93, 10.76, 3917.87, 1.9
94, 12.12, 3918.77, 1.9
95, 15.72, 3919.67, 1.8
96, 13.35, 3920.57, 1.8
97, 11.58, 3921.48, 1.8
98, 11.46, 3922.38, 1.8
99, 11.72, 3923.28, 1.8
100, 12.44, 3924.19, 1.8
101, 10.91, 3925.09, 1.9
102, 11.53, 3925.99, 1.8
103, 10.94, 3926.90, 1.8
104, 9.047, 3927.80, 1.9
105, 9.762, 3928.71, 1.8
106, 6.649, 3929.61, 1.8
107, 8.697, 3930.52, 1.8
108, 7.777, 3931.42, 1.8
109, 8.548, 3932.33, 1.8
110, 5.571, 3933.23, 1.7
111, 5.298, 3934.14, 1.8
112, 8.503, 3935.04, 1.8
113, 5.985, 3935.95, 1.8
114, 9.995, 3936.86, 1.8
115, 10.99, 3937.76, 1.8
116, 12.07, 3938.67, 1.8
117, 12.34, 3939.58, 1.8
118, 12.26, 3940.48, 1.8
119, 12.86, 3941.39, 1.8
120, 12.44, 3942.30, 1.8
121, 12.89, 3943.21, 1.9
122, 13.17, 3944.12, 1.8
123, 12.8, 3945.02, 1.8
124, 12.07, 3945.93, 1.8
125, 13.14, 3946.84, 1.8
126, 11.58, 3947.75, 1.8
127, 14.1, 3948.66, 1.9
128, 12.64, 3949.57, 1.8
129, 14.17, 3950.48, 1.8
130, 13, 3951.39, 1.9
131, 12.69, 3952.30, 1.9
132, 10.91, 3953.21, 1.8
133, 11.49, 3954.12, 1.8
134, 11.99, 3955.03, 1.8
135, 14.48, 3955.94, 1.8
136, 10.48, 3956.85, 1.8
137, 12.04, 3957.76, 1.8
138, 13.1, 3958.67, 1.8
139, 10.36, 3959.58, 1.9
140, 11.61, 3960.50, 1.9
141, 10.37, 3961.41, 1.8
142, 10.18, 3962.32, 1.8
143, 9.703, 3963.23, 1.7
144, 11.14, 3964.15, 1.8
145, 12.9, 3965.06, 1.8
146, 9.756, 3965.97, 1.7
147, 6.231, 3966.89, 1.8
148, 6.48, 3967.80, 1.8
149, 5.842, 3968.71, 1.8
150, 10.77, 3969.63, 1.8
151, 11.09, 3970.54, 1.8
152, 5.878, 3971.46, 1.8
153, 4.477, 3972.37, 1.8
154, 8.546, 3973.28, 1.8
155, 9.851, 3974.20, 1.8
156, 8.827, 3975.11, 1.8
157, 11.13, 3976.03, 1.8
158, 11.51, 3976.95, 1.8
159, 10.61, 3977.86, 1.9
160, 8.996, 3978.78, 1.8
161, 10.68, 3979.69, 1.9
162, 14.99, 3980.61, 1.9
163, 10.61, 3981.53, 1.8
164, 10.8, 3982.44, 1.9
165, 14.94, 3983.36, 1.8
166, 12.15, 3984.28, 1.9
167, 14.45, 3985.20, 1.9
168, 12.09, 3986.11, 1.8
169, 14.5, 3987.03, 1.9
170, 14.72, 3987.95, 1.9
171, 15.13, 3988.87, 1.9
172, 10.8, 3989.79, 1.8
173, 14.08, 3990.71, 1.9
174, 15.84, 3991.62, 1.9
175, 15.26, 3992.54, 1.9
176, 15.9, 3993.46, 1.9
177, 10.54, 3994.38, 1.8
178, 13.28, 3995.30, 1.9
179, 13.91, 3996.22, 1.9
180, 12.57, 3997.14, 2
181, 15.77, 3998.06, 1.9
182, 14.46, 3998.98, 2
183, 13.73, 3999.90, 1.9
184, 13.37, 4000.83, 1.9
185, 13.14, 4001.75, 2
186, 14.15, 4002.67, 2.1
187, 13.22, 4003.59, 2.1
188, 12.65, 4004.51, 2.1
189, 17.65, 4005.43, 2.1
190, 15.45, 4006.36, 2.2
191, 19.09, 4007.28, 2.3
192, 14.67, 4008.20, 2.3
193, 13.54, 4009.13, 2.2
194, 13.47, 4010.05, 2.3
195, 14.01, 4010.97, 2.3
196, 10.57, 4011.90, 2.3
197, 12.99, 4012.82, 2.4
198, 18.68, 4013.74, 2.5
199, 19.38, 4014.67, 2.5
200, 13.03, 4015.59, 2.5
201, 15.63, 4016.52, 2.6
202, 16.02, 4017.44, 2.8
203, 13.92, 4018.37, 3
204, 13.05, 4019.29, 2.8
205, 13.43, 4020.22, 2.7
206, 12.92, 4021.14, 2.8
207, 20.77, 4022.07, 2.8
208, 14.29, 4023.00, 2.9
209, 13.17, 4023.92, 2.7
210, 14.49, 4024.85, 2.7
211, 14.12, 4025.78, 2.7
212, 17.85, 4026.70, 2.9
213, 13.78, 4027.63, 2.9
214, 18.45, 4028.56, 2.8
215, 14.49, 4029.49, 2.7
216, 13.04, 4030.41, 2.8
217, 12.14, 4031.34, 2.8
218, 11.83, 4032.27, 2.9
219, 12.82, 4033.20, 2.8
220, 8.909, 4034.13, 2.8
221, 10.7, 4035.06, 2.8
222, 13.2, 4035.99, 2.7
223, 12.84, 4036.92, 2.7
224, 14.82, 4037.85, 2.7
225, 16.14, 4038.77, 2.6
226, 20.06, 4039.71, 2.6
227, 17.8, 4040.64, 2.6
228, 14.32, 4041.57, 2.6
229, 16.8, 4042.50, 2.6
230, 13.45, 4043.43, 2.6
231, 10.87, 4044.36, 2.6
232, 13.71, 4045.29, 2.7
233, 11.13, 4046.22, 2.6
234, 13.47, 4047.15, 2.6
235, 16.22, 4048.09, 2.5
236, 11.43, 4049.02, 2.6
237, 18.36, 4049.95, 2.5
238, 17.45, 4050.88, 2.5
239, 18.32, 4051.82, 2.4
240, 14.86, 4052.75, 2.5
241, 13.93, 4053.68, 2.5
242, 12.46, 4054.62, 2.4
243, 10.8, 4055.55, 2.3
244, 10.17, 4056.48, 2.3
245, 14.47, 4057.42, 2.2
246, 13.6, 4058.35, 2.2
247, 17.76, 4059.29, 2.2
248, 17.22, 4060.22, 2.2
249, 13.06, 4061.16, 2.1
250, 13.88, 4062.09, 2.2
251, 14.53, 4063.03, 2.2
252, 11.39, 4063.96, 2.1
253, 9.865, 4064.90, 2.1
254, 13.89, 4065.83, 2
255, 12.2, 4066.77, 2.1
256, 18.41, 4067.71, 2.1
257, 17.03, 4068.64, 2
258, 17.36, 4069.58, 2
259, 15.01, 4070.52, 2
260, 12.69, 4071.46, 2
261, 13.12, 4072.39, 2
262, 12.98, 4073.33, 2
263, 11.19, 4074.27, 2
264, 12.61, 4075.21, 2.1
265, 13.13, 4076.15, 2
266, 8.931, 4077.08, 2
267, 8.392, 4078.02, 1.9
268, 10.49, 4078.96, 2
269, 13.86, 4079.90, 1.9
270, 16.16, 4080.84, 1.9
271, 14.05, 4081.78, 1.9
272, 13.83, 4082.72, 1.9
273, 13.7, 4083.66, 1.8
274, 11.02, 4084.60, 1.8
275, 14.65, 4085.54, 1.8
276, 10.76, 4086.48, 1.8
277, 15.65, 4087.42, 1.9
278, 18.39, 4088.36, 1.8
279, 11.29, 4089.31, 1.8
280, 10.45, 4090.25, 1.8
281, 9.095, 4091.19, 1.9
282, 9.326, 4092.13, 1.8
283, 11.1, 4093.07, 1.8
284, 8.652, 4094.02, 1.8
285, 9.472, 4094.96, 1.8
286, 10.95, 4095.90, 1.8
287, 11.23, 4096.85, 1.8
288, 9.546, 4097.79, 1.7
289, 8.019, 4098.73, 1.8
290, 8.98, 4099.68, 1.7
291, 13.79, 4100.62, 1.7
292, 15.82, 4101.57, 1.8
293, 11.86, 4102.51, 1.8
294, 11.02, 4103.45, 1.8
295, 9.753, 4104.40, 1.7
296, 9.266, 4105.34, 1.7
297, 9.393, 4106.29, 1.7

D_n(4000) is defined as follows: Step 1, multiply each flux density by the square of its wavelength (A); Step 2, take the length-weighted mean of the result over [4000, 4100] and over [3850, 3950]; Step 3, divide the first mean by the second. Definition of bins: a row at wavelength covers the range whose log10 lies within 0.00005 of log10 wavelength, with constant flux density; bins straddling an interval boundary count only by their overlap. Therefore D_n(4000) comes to 1.3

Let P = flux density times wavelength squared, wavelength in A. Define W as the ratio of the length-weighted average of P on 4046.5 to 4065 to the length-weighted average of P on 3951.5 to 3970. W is 1.40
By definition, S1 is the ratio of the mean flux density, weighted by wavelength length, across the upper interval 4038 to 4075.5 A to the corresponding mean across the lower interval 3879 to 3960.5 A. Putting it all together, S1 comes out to 1.31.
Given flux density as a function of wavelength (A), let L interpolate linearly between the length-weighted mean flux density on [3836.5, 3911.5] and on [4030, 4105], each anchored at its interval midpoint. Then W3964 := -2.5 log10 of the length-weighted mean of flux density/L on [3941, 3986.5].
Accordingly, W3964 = 0.07 mag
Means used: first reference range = 10.9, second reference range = 13.1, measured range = 11.2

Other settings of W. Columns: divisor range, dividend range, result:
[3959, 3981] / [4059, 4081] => 1.47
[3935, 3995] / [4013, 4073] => 1.30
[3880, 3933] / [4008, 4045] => 1.43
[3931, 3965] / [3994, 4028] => 1.33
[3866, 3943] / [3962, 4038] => 1.25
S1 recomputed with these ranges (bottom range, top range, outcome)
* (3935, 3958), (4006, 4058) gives 1.20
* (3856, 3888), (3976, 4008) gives 1.18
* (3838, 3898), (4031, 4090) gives 1.26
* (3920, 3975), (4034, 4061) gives 1.36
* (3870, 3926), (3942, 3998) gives 1.06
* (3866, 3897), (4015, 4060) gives 1.36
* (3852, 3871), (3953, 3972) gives 0.79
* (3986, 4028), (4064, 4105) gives 0.85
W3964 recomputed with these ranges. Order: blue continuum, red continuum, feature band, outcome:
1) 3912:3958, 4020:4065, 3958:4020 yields 0.03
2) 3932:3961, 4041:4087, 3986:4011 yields -0.15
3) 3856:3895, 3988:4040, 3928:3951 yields 0.18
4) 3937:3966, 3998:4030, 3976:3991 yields 0.08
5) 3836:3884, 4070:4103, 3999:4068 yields -0.21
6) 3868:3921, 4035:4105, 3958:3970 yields 0.21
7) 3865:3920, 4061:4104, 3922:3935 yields 0.23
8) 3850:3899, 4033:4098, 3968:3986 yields 0.20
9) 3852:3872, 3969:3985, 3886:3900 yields 0.29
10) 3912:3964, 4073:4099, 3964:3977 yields 0.28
